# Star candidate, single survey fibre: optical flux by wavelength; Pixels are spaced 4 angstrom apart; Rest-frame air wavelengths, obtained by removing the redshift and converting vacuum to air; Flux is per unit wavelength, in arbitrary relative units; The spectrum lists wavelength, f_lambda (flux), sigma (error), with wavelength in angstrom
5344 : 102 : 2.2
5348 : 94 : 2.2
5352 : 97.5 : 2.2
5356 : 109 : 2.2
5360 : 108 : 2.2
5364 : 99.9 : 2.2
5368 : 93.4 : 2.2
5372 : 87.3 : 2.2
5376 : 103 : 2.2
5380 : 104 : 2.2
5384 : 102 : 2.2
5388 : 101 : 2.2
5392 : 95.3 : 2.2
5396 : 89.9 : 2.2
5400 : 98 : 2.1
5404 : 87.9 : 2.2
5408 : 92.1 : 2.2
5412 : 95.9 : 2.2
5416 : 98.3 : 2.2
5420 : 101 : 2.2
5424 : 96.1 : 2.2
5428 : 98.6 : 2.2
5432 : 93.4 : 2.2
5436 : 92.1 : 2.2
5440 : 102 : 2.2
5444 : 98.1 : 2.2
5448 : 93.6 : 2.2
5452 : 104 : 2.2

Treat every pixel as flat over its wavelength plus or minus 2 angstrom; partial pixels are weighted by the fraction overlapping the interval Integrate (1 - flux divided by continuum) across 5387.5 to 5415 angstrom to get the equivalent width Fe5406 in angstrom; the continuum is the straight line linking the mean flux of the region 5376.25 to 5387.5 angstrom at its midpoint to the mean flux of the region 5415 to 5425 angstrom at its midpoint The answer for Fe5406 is 1.8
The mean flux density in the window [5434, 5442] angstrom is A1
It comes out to 97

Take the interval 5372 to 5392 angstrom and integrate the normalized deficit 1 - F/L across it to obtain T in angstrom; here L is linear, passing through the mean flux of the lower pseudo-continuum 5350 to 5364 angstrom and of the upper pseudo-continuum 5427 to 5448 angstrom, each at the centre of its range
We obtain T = 0.3 angstrom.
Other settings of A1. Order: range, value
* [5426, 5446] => 96.8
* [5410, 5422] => 98.4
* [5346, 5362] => 102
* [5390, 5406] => 92.8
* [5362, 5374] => 93.5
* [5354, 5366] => 106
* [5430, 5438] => 92.8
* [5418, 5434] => 97.3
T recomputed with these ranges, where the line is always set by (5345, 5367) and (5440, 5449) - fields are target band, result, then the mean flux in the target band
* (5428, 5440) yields 0.3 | 95.3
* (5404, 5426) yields 0.6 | 95.9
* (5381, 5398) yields 0.4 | 97.5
